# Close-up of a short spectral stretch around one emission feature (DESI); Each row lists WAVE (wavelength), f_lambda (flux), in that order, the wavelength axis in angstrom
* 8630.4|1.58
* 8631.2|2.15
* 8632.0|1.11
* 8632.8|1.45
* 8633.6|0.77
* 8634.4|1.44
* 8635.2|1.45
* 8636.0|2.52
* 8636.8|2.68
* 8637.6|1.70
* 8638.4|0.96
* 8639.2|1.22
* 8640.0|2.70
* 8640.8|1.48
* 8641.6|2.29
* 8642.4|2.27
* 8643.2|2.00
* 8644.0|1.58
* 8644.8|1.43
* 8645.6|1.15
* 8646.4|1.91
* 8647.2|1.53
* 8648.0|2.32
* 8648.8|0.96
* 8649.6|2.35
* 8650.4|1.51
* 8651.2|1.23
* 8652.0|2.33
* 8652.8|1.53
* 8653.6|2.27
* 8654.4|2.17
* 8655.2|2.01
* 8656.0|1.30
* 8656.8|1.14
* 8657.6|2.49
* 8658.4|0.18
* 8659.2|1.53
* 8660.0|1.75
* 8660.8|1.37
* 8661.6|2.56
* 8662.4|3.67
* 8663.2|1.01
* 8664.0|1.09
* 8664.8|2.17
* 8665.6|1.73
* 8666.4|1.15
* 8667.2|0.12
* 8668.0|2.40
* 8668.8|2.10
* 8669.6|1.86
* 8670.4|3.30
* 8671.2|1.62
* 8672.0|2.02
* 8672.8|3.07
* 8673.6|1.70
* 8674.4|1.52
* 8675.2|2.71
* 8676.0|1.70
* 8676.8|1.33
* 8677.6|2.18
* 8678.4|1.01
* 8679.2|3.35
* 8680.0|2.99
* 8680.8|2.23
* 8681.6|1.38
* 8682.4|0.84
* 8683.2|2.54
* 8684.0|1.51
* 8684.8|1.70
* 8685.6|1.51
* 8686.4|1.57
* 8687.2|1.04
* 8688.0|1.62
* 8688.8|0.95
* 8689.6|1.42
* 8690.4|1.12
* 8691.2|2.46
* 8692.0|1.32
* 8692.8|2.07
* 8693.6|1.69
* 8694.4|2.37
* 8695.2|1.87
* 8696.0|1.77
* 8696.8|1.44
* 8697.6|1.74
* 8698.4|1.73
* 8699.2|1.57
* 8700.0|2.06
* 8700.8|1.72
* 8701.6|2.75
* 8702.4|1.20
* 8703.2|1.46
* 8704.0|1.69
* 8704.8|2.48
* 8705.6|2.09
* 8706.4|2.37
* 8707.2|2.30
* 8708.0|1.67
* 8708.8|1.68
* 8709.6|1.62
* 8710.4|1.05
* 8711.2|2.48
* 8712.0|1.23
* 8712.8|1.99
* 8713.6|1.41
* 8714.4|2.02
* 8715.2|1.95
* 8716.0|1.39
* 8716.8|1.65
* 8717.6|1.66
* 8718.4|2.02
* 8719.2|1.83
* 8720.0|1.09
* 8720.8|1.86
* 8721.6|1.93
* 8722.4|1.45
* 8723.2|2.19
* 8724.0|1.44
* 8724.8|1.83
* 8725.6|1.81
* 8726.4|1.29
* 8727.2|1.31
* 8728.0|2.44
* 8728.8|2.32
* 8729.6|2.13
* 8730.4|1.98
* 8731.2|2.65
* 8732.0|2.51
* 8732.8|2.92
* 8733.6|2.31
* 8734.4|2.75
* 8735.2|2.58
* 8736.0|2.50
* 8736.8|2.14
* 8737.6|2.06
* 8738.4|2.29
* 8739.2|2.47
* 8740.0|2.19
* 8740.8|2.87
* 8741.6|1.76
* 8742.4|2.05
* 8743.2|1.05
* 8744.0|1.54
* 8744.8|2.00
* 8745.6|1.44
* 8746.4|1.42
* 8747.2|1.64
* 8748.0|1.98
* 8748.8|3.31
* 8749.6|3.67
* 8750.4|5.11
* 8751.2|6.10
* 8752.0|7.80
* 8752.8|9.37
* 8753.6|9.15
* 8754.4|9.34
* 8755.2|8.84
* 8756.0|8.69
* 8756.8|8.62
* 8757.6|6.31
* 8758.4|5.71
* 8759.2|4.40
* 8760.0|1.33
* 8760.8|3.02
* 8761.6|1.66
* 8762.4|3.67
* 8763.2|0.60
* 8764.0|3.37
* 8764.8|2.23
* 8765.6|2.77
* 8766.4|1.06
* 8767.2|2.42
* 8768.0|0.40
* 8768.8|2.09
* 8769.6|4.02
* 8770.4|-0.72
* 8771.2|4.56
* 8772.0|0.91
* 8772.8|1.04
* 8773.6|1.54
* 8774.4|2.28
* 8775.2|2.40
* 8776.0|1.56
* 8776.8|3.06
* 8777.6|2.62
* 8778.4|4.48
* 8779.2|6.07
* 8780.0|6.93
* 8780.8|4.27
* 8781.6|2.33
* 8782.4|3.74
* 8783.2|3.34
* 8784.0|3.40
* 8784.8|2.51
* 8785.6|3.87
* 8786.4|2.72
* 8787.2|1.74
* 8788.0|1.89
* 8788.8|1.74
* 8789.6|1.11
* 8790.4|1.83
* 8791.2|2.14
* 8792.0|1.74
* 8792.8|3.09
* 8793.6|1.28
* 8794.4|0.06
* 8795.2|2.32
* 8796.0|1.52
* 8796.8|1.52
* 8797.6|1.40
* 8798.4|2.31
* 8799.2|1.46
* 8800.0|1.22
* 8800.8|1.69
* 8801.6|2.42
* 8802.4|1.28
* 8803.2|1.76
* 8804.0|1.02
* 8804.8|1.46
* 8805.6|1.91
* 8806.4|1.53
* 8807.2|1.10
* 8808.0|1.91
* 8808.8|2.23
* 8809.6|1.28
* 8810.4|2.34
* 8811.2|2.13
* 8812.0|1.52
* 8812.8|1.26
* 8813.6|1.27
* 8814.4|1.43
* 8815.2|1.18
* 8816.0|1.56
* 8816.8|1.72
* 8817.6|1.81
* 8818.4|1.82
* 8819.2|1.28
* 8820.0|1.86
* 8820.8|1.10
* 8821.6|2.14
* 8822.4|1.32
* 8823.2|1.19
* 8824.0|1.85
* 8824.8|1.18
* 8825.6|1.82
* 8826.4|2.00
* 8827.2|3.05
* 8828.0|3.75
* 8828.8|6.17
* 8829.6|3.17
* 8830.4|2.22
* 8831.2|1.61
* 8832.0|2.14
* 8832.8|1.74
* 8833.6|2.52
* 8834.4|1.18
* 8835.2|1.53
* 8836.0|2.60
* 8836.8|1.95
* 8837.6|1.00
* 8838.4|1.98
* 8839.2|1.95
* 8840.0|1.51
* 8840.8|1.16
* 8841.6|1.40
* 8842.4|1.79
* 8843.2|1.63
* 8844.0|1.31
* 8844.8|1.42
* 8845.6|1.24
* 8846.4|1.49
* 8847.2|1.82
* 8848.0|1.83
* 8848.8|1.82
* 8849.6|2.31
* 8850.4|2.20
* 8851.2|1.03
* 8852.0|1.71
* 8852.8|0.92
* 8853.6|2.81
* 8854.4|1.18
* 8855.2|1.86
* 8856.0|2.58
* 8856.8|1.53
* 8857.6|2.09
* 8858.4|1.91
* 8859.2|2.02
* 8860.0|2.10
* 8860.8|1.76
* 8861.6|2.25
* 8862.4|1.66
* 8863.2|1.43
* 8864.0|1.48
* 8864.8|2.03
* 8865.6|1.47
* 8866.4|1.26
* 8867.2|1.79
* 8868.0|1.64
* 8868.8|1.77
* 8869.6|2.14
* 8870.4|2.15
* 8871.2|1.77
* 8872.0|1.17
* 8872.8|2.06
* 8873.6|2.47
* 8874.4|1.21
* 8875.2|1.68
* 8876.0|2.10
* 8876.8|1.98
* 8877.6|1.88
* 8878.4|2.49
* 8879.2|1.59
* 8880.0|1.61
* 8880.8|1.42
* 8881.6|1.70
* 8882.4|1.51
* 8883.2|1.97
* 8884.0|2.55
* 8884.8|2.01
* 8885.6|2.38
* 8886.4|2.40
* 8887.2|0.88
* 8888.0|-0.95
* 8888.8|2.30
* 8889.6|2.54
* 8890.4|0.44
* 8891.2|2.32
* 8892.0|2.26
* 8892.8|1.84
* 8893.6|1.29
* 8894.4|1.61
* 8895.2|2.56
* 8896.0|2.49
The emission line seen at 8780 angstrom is [N II] 6583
